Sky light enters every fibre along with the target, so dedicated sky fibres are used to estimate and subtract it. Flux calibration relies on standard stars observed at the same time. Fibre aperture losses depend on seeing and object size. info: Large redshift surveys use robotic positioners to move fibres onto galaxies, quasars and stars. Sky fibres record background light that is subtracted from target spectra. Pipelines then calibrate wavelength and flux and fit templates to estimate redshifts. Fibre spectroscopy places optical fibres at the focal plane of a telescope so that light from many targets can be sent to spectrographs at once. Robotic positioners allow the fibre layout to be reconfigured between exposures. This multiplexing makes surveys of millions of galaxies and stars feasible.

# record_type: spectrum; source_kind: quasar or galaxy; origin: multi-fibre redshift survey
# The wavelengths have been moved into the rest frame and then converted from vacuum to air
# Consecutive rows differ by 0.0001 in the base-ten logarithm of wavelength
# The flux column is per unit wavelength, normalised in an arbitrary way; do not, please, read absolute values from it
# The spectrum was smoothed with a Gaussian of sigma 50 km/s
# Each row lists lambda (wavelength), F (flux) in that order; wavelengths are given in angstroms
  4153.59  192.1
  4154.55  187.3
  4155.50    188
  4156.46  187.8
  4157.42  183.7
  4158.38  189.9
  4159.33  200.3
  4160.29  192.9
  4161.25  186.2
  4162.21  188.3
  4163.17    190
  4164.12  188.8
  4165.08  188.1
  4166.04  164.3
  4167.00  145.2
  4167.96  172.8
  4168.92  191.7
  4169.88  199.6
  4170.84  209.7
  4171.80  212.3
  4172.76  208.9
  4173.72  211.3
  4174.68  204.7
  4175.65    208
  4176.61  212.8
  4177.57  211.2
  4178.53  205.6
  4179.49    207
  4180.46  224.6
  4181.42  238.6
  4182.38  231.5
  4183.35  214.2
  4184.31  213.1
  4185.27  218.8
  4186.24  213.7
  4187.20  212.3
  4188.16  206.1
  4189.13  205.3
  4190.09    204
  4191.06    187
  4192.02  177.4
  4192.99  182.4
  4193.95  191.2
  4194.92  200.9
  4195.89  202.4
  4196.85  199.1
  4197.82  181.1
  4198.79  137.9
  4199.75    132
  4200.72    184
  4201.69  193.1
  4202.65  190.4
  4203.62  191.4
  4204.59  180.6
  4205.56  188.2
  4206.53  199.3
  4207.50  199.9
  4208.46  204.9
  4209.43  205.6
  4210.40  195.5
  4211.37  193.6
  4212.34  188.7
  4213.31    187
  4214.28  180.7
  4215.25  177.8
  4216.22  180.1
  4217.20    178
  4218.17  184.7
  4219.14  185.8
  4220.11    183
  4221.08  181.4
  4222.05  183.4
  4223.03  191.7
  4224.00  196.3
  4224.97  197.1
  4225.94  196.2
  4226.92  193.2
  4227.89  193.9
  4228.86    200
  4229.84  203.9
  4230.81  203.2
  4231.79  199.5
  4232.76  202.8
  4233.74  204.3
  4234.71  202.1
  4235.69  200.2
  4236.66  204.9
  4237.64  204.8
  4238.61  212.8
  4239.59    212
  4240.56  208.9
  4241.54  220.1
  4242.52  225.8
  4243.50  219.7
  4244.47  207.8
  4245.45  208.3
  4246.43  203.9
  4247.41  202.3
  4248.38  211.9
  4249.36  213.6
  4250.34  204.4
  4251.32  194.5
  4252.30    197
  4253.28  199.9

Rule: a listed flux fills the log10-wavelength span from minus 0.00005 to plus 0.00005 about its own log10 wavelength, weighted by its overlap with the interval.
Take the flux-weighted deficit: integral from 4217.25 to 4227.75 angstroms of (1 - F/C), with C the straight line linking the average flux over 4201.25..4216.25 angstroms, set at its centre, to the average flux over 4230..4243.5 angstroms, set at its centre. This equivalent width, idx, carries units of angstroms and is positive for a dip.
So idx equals 0.6 angstroms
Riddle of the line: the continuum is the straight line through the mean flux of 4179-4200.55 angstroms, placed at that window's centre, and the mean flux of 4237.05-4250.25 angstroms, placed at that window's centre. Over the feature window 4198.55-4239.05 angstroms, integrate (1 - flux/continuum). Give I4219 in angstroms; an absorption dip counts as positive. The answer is 2.9 angstroms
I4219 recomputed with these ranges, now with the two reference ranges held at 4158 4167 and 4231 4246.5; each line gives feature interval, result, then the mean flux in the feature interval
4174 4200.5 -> -1.1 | 201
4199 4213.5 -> 0.8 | 188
